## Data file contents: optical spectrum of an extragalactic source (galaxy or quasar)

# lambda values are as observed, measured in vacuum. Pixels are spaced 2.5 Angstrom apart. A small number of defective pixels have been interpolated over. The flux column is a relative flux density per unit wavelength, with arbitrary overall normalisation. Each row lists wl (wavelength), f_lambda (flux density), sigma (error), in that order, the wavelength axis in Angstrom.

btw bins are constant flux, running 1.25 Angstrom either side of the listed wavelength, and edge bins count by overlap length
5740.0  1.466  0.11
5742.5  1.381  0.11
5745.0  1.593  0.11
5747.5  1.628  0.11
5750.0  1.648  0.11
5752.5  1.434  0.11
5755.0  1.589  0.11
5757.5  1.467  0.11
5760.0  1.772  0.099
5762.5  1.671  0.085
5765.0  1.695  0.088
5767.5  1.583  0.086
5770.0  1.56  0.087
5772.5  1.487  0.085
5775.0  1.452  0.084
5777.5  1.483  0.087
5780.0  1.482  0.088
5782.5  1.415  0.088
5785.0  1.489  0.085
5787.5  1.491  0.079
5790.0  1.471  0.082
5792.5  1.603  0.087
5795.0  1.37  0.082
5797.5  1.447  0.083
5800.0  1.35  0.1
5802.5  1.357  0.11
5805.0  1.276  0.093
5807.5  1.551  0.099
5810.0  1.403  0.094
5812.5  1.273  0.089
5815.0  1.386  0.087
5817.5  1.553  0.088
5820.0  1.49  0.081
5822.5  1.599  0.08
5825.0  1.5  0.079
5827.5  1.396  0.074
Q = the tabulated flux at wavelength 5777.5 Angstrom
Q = 1.483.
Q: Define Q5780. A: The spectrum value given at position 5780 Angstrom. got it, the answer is 1.482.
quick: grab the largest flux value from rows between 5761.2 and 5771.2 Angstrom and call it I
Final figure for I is 1.695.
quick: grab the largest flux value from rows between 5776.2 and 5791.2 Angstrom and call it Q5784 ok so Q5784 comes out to 1.491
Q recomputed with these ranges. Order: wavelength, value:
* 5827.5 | 1.396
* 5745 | 1.593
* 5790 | 1.471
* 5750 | 1.648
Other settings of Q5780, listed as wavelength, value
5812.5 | 1.273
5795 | 1.37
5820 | 1.49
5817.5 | 1.553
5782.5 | 1.415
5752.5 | 1.434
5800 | 1.35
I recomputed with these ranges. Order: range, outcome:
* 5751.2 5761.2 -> 1.772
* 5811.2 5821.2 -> 1.553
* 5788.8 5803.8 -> 1.603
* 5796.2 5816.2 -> 1.551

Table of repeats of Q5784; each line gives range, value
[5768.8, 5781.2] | 1.56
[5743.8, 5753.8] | 1.648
